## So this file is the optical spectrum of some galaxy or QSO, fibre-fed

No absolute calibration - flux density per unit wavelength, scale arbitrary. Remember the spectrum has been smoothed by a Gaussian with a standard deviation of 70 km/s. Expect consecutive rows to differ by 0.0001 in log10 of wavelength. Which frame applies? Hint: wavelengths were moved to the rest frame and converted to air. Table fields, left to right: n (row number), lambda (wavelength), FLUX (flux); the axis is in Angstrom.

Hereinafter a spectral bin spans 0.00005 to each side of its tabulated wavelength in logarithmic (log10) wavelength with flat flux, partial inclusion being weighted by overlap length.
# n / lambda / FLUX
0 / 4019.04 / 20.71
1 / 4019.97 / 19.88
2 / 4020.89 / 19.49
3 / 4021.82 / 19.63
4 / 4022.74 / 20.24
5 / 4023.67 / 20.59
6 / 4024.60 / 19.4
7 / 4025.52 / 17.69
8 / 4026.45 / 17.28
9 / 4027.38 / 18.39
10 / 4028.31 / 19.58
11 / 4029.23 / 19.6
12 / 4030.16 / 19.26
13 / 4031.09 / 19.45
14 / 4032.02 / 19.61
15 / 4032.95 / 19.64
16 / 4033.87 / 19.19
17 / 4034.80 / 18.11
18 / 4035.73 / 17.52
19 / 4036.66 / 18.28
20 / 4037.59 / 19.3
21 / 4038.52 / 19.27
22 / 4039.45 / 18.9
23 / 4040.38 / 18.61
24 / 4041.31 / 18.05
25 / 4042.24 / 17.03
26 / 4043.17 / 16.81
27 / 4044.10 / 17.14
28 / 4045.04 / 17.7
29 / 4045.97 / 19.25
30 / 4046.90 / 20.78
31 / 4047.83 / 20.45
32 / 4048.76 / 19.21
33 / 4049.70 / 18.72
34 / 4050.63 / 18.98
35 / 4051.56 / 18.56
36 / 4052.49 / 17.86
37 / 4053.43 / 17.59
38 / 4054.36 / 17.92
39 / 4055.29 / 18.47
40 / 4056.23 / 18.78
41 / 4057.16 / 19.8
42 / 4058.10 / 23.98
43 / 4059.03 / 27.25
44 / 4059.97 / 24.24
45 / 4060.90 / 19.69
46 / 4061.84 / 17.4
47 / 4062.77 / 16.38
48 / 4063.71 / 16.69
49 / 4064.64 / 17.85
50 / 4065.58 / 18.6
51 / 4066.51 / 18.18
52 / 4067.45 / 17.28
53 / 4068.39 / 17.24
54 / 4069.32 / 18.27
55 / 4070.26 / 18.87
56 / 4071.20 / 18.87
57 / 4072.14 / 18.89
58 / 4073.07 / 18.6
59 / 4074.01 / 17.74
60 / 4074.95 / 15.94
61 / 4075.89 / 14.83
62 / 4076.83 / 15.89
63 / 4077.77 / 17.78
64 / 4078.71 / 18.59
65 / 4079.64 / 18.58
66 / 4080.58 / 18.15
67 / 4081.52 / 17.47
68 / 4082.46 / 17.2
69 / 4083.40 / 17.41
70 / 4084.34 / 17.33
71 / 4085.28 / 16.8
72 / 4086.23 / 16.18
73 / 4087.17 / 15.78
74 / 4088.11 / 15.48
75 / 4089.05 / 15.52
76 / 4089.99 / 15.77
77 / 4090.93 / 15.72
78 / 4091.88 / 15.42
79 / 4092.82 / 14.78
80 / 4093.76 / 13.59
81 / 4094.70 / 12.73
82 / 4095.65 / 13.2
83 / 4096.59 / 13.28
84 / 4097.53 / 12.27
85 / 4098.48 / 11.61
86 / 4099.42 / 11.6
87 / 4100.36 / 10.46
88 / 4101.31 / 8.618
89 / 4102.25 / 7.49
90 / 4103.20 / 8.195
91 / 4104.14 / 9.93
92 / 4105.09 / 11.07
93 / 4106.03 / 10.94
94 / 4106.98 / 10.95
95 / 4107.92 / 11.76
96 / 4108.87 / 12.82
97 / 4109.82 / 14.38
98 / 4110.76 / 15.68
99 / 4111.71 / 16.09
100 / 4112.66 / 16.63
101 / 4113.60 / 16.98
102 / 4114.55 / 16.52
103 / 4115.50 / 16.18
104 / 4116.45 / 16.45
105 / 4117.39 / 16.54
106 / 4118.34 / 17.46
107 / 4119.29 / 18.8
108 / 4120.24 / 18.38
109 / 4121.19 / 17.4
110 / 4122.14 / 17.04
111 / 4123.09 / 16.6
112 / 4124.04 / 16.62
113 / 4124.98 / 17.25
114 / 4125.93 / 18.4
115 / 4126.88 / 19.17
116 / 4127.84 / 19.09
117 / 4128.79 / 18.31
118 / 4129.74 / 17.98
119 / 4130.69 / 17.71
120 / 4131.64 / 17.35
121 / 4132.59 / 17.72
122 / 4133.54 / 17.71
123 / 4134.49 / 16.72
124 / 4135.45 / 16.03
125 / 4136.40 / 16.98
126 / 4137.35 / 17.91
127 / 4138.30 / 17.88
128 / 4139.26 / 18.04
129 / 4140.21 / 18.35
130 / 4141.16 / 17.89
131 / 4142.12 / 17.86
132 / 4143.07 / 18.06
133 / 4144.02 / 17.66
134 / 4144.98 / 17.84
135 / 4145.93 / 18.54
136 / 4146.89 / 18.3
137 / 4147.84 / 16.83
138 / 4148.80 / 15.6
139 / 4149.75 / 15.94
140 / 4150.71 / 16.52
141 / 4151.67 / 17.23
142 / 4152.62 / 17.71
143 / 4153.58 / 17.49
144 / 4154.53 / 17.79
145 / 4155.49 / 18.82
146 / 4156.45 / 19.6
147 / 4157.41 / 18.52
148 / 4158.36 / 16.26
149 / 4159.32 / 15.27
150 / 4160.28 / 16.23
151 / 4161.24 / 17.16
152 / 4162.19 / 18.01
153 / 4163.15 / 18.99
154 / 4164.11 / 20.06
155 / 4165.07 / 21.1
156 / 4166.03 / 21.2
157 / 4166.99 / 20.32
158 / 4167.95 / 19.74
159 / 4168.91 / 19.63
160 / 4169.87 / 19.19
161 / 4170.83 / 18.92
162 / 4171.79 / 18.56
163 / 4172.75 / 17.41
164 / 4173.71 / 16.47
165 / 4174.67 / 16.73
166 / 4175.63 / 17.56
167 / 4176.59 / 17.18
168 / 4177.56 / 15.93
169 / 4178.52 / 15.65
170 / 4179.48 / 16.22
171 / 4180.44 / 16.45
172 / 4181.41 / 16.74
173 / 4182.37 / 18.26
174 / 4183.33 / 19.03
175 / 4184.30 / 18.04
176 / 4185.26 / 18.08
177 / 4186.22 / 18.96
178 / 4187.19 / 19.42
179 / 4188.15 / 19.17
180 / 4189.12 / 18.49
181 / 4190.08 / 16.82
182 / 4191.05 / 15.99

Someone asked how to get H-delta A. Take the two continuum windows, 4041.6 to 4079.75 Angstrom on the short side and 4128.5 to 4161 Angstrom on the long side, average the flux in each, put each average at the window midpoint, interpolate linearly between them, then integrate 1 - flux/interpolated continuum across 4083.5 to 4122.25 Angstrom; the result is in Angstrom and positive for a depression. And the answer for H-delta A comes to 8.1 Angstrom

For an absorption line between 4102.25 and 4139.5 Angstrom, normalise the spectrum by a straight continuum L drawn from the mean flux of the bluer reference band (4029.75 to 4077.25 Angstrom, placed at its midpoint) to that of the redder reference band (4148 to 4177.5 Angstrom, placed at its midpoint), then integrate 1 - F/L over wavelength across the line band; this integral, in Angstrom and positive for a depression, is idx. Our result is 4.6 Angstrom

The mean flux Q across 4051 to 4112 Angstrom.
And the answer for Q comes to 16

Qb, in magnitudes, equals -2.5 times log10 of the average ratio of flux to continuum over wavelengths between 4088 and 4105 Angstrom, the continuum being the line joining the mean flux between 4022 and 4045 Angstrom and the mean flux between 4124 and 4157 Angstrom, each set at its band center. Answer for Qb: 0.41 mag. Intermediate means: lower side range 18.7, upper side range 17.7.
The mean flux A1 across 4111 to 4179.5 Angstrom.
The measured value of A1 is 17.7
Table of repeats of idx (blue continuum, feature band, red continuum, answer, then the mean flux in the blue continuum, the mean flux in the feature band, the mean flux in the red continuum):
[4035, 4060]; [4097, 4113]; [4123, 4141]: 5.6 Angstrom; 19.2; 11.8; 17.7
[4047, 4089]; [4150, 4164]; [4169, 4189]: 0.2 Angstrom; 18.3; 17.6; 17.7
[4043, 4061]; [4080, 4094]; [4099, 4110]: -2.7 Angstrom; 19.7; 16.2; 10.6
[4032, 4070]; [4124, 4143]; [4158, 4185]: 0.5 Angstrom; 18.9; 17.8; 17.9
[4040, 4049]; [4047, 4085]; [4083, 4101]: -4.4 Angstrom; 18.5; 18.6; 14.4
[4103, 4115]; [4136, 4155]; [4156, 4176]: -1.1 Angstrom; 13.3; 17.5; 18.4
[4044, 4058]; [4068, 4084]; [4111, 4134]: 0.6 Angstrom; 18.9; 17.7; 17.4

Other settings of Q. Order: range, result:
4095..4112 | 11.6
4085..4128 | 14.6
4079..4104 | 14.2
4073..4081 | 17.3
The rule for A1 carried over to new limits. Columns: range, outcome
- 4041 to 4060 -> 19.4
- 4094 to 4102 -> 11.7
